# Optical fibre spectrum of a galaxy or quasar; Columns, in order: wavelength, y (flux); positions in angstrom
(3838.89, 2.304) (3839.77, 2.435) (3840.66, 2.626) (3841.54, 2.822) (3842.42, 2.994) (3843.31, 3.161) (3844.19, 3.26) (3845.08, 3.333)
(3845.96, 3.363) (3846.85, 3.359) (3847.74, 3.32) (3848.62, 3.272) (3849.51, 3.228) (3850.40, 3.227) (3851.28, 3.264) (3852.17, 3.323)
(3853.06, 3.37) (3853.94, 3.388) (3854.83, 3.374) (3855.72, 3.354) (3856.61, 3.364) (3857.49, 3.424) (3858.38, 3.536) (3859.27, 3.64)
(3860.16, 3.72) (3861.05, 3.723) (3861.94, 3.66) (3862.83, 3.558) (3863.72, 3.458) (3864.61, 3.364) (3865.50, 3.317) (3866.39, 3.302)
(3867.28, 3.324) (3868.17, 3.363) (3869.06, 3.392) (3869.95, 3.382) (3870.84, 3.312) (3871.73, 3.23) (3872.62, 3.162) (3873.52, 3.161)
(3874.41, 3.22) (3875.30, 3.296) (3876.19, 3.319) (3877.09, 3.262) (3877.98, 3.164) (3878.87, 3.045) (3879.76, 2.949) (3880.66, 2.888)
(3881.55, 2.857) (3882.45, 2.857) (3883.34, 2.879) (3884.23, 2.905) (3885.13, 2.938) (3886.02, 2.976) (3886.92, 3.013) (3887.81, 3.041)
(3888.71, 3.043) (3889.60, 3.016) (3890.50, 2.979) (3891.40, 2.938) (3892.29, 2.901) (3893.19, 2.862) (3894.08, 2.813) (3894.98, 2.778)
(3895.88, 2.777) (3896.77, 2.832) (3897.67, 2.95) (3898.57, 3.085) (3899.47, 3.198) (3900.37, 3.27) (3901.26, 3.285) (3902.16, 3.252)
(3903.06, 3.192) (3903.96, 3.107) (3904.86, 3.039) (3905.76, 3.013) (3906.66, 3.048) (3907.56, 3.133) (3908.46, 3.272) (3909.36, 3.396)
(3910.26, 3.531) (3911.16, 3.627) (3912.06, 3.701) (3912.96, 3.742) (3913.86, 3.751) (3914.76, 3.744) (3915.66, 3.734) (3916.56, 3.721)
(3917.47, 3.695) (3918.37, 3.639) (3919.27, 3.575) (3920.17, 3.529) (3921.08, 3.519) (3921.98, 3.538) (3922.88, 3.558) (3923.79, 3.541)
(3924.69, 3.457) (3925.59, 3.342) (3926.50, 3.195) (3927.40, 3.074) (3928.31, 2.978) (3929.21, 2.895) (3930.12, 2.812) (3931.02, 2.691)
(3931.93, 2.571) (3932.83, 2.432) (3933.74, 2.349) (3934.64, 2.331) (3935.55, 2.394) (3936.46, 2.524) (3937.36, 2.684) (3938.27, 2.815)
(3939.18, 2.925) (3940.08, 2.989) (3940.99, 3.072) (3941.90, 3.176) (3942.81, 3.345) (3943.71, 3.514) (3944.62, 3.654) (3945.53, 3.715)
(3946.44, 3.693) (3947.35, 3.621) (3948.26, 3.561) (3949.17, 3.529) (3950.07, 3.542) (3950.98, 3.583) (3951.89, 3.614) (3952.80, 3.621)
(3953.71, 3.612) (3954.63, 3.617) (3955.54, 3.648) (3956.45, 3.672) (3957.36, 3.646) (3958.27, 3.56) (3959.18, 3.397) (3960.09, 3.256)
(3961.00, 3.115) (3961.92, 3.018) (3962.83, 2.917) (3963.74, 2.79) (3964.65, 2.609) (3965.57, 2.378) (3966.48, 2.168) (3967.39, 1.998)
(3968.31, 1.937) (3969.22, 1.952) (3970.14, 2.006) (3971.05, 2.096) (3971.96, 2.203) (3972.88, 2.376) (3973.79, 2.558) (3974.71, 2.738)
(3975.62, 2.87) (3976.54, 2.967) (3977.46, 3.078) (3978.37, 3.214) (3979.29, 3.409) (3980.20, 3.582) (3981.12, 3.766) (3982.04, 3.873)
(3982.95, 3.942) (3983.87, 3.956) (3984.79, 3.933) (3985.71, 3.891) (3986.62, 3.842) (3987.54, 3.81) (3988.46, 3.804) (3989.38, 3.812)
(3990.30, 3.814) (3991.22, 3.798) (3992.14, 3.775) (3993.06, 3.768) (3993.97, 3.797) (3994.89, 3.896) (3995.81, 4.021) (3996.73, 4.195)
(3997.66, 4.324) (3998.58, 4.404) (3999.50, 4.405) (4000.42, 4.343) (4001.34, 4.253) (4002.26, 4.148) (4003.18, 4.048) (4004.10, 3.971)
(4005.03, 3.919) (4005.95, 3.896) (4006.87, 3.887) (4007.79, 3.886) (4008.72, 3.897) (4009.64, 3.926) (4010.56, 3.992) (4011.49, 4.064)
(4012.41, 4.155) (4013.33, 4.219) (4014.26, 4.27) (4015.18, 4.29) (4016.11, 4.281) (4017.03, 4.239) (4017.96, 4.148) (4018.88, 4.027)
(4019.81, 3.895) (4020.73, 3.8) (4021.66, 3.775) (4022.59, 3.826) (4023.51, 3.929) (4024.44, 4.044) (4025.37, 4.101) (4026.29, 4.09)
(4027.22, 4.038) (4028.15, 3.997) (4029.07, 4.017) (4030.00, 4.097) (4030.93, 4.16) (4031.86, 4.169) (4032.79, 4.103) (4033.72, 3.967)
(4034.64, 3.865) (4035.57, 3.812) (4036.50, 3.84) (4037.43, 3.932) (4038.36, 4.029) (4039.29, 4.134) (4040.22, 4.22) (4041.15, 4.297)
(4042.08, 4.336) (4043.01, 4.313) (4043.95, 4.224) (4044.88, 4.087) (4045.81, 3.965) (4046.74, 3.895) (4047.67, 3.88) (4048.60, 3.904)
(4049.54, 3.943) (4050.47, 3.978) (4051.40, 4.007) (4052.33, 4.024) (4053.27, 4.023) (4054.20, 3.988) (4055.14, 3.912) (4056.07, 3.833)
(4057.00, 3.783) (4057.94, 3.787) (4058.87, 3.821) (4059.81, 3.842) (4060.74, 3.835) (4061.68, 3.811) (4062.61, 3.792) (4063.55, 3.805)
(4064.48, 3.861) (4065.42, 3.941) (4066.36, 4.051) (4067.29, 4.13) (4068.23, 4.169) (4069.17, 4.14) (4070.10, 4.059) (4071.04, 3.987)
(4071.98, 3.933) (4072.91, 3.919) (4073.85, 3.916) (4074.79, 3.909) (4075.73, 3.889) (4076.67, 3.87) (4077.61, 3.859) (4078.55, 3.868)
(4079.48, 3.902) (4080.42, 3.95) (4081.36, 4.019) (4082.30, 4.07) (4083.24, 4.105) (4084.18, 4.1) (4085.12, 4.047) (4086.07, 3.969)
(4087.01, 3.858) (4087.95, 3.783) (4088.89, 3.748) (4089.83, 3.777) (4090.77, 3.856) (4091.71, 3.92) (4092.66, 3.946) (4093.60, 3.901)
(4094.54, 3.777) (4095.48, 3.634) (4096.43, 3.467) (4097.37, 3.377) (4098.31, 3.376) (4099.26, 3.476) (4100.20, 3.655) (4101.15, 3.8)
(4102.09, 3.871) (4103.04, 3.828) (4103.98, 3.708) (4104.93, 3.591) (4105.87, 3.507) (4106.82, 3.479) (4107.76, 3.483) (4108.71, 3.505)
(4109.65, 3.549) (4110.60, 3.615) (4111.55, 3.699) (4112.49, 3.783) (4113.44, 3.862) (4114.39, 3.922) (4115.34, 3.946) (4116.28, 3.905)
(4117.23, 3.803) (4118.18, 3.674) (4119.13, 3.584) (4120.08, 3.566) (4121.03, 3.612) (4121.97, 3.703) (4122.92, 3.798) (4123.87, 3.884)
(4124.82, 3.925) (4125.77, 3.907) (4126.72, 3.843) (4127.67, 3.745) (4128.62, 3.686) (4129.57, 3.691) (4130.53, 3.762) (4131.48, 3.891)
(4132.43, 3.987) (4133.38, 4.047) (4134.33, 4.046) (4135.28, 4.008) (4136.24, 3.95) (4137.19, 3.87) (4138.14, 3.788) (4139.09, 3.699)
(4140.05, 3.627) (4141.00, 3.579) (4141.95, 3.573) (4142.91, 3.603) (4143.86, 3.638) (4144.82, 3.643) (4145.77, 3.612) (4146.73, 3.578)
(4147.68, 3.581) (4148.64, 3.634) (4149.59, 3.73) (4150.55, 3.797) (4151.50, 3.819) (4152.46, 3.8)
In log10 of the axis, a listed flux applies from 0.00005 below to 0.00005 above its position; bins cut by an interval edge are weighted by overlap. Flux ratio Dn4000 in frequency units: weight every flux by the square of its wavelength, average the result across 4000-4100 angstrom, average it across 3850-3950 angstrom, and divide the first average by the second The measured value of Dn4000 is 1.3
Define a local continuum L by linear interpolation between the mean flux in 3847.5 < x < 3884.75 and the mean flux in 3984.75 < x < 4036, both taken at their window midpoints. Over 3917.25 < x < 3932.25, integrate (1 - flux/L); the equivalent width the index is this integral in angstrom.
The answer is 1.3 angstrom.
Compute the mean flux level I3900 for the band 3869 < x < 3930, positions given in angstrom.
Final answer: 3.21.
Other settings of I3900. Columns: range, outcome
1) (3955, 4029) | 3.6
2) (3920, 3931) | 3.26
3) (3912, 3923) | 3.65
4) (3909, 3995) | 3.25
